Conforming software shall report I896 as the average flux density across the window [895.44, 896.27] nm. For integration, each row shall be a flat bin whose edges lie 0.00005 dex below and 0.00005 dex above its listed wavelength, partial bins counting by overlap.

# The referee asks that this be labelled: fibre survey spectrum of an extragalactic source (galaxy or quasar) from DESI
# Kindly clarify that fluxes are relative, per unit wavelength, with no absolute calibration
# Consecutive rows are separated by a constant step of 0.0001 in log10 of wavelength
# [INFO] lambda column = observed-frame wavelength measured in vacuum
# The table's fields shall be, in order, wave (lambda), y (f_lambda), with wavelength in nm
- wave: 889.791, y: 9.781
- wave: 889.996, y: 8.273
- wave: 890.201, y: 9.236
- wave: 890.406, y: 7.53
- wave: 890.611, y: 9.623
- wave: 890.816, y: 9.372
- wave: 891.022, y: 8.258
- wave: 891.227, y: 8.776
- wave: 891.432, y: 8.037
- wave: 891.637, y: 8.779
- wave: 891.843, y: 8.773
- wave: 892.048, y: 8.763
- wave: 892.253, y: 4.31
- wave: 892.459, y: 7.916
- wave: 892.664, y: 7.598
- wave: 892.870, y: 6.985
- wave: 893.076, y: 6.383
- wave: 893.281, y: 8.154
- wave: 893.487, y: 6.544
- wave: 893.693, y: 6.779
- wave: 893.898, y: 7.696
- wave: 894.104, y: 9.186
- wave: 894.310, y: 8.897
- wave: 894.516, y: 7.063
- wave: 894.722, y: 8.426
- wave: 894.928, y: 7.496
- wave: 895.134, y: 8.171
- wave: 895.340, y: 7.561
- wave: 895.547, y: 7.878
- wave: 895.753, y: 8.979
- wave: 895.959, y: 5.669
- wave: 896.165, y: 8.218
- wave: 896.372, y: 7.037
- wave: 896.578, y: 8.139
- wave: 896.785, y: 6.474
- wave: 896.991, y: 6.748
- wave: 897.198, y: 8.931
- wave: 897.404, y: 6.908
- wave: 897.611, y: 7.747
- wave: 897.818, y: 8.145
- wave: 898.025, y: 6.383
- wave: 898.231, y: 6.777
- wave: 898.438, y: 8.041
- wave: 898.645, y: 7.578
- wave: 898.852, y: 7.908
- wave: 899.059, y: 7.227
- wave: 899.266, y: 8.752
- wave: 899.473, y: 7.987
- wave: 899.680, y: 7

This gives 7.68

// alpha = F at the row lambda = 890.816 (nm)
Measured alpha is 9.372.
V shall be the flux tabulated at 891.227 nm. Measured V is 8.776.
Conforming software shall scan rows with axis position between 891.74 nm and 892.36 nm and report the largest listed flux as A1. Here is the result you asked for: 8.773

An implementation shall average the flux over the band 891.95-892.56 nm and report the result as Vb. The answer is 6.98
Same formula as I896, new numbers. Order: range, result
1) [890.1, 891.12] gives 8.8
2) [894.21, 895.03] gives 7.97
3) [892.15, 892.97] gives 6.7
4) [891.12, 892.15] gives 8.63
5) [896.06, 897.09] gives 7.32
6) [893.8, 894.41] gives 8.6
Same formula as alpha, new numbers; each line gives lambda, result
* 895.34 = 7.561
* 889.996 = 8.273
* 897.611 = 7.747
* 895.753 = 8.979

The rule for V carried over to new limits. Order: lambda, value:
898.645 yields 7.578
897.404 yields 6.908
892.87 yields 6.985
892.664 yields 7.598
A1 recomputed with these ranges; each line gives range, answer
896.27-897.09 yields 8.139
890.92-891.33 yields 8.776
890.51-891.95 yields 9.623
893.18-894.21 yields 9.186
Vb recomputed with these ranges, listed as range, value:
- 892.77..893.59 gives 7.02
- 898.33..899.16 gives 7.68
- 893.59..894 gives 7.25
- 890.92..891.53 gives 8.37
